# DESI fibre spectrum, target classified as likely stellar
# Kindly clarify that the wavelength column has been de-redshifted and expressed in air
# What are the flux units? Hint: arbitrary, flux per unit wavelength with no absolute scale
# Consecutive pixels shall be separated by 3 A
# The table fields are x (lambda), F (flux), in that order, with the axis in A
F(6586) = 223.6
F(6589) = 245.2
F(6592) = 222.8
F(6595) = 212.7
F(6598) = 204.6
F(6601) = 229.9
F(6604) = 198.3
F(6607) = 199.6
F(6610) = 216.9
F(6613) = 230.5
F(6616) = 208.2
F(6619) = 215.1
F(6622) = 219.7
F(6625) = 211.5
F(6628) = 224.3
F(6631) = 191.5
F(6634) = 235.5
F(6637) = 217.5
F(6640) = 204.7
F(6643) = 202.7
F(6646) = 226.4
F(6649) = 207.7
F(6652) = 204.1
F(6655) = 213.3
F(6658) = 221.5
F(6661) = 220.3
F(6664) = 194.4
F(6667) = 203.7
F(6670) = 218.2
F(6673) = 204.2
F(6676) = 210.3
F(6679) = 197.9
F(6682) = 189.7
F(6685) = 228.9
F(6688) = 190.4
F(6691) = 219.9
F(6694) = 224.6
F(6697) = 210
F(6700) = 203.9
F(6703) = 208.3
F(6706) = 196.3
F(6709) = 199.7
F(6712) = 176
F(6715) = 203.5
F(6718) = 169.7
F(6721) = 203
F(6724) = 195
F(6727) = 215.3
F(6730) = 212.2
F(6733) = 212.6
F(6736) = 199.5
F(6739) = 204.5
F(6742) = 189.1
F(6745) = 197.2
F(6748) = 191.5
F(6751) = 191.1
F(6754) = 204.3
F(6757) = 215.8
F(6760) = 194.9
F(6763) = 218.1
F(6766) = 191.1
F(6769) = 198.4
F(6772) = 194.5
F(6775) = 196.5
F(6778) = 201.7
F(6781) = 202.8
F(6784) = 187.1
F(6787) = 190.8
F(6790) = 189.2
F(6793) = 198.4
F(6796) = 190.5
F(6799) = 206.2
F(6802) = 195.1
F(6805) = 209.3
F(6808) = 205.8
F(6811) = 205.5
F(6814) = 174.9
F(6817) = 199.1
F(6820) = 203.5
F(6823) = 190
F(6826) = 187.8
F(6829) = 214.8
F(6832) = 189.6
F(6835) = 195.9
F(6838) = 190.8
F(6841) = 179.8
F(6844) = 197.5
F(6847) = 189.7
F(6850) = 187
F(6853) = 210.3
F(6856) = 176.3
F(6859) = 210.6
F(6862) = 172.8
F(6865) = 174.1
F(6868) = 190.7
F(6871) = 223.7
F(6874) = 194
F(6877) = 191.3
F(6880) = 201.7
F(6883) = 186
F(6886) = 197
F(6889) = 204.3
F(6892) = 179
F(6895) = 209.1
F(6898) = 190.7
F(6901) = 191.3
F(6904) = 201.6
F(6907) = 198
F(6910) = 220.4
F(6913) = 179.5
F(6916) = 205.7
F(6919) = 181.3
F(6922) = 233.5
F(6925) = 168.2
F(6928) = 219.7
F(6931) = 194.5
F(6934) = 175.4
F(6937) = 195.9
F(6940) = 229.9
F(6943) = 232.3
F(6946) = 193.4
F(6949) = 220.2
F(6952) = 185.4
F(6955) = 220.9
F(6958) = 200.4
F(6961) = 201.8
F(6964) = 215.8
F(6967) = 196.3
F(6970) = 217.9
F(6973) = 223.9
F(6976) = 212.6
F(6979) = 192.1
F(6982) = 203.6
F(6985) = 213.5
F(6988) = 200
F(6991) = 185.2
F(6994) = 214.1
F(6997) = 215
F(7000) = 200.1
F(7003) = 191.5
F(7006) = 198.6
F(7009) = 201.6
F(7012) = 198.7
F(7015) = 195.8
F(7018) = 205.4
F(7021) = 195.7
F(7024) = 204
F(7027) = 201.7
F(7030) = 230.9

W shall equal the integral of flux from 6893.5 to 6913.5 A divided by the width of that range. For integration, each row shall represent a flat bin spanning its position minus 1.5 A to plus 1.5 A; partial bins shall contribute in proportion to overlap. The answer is 200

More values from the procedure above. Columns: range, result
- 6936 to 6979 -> 210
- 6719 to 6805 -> 200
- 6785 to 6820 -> 197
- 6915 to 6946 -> 203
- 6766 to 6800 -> 196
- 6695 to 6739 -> 201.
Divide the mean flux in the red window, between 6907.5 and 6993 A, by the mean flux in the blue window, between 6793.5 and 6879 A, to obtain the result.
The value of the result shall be 1.0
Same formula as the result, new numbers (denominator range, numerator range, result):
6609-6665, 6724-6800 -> 0.93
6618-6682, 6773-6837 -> 0.93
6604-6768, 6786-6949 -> 0.95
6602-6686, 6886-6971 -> 0.96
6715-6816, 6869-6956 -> 1.01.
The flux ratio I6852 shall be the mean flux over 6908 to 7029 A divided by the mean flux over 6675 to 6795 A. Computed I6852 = 1.02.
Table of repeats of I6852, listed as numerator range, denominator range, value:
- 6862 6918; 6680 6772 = 0.97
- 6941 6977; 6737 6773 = 1.06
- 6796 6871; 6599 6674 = 0.91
